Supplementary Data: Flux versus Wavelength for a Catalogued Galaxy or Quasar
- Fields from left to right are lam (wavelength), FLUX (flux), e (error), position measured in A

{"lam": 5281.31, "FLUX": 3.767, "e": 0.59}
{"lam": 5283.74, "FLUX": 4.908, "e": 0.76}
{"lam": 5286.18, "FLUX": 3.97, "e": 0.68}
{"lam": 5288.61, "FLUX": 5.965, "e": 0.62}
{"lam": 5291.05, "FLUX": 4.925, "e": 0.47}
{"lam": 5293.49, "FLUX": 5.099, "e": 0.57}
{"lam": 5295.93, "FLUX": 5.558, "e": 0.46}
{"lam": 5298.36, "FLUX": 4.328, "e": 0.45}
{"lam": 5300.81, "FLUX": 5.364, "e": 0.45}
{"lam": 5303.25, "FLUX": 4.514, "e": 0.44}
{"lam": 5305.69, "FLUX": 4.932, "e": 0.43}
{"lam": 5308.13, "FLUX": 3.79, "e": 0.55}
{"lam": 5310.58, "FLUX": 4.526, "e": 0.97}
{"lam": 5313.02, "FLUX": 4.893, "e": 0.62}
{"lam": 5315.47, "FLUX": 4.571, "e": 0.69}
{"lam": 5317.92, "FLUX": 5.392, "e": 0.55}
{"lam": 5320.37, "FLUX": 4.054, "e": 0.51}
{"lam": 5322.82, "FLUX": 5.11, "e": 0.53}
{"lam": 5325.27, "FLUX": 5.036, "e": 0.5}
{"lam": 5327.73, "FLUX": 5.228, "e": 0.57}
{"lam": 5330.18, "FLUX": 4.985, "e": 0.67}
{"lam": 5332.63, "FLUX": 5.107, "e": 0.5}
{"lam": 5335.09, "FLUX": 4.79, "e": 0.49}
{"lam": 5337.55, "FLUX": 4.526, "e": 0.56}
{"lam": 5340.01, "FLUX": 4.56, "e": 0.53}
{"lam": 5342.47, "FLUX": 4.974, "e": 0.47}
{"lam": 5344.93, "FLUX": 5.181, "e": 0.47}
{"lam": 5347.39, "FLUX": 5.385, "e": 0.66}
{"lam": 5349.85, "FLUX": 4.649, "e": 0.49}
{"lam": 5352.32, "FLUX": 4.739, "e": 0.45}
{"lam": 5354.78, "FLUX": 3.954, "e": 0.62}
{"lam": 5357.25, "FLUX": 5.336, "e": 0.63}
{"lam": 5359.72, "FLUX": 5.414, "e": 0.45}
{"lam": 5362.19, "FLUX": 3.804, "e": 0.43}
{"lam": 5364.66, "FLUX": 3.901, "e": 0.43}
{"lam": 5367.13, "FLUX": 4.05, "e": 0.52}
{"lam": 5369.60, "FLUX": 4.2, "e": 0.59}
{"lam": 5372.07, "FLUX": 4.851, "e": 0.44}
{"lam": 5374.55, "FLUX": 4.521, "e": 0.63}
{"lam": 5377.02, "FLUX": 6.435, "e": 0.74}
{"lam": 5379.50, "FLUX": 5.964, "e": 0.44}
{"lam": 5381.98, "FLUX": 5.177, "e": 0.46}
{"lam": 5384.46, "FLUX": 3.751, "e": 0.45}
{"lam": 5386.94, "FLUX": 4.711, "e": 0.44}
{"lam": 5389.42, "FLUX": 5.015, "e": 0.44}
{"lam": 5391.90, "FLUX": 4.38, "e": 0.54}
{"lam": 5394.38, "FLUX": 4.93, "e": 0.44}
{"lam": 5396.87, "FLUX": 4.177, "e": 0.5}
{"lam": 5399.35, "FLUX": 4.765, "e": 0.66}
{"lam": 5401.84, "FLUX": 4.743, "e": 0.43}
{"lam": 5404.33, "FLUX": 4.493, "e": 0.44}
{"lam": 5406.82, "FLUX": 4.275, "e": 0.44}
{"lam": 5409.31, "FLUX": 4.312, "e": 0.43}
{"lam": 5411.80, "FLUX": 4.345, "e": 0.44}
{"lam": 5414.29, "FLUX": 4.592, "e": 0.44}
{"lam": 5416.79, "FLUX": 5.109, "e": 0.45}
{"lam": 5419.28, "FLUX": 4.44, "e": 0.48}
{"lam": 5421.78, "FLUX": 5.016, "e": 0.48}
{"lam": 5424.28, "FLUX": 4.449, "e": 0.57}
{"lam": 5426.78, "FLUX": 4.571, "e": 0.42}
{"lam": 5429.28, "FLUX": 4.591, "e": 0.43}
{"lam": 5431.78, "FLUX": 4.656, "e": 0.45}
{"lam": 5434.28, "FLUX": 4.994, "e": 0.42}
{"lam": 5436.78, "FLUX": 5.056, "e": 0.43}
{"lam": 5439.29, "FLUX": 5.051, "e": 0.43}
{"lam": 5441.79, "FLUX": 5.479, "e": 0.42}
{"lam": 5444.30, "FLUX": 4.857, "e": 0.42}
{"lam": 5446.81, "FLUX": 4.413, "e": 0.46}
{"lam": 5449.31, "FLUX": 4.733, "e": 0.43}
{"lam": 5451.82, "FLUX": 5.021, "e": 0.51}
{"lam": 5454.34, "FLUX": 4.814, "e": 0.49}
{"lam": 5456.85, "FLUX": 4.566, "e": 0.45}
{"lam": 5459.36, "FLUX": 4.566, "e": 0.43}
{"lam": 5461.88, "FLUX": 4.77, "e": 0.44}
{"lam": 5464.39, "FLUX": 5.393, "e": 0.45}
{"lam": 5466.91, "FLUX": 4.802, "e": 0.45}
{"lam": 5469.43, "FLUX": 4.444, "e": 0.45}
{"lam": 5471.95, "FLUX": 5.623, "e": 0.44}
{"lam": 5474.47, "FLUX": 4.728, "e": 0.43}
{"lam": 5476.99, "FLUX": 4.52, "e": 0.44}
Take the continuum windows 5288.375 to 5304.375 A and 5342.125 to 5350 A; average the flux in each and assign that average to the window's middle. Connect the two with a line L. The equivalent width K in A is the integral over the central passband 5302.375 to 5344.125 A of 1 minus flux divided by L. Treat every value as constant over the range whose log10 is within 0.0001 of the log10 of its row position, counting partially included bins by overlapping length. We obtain 2.6 A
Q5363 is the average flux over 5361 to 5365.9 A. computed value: 3.85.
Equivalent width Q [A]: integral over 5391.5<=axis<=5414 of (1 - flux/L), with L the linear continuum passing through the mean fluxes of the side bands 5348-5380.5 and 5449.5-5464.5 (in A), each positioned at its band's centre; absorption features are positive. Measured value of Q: 1.3 A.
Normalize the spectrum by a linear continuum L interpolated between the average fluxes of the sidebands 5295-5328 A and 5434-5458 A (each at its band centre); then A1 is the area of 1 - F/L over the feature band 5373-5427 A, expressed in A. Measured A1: 1.3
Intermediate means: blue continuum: 4.79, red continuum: 4.9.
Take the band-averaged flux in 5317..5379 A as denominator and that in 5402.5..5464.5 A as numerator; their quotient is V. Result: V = 0.98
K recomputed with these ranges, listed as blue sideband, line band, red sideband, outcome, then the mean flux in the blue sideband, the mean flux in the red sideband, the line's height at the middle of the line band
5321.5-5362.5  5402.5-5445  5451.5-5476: 1.3 A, 4.89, 4.86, 4.87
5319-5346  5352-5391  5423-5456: 0.9 A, 4.87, 4.82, 4.85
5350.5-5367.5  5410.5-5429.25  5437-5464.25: 0.4 A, 4.48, 4.86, 4.73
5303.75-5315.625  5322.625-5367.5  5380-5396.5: -1.7 A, 4.54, 4.69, 4.61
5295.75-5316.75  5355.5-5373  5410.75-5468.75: 0.9 A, 4.68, 4.79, 4.73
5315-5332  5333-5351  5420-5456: 0.1 A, 4.93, 4.83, 4.92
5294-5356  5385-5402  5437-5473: 0.8 A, 4.81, 4.89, 4.85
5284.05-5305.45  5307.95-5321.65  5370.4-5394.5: 1.0 A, 4.96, 4.96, 4.96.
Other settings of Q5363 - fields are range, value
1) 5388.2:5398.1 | 4.63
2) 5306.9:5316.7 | 4.45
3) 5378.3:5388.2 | 4.9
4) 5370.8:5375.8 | 4.69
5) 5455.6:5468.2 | 4.82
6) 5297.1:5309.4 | 4.59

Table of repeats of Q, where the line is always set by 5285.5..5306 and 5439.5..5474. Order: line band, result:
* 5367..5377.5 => 0.3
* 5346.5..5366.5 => 1.3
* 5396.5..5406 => 0.7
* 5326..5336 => -0.1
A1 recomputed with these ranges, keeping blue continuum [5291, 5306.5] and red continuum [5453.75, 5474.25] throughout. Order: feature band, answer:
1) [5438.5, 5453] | -0.1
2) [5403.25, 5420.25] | 1.3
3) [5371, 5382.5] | -1.2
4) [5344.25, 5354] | 0.0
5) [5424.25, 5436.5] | 0.5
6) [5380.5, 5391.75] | 0.6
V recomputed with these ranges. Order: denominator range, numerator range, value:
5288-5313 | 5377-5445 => 0.98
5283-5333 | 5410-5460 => 0.98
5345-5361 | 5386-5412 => 0.93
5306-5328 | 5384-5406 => 0.97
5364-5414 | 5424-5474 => 1.04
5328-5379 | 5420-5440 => 1.00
